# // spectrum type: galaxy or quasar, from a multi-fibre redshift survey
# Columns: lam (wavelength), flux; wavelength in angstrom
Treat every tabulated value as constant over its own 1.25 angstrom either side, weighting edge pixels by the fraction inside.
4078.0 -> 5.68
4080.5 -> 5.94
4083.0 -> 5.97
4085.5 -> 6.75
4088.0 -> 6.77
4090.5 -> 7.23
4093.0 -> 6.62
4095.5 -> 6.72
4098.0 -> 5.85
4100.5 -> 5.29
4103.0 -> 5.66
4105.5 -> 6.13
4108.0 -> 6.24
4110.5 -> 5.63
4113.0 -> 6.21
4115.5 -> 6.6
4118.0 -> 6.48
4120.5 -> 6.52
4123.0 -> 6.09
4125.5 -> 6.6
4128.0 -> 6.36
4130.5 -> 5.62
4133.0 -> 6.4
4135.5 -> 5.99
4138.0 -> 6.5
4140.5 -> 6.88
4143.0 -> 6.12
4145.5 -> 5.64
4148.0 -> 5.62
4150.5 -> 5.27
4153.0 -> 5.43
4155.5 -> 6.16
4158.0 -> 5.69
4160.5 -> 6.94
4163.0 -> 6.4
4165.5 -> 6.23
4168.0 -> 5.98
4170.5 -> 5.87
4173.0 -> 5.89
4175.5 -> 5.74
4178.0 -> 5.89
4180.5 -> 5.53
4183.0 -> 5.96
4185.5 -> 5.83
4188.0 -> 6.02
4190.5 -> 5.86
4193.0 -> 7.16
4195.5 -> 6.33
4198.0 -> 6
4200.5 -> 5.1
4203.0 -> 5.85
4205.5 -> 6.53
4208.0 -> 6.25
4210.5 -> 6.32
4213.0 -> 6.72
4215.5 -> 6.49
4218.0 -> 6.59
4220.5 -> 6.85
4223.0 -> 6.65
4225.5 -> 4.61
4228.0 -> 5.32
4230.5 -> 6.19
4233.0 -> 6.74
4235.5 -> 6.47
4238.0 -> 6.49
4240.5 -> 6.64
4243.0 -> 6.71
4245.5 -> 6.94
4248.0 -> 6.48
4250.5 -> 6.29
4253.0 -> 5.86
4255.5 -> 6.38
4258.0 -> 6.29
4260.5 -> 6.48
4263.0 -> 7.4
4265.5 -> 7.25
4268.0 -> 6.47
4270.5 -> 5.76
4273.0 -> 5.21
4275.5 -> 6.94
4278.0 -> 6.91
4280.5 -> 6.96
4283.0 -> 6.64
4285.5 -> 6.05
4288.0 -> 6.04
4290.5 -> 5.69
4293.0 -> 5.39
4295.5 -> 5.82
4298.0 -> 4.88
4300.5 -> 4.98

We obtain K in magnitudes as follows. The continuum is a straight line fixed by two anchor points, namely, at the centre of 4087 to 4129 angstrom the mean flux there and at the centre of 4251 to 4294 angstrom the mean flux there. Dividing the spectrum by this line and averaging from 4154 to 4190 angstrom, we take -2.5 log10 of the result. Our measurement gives 0.05 mag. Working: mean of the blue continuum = 6.29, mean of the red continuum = 6.34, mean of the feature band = 6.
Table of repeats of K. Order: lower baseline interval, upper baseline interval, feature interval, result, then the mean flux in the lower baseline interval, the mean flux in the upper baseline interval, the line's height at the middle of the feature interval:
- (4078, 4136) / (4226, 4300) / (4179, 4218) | 0.02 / 6.24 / 6.27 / 6.26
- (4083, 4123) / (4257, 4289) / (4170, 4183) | 0.10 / 6.3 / 6.5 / 6.38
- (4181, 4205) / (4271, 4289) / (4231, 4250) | -0.07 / 6.01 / 6.37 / 6.21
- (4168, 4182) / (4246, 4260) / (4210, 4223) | -0.09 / 5.8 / 6.31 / 6.07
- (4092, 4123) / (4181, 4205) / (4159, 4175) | -0.02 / 6.16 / 6.01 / 6.06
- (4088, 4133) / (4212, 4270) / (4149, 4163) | 0.07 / 6.25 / 6.44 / 6.31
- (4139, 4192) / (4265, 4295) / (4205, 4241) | -0.04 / 5.96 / 6.24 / 6.1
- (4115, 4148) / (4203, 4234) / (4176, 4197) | 0.03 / 6.26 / 6.25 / 6.25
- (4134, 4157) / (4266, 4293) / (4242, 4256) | -0.04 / 5.96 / 6.25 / 6.19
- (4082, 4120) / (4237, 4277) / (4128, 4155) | 0.06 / 6.28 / 6.48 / 6.33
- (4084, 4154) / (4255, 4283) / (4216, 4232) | 0.07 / 6.19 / 6.56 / 6.45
